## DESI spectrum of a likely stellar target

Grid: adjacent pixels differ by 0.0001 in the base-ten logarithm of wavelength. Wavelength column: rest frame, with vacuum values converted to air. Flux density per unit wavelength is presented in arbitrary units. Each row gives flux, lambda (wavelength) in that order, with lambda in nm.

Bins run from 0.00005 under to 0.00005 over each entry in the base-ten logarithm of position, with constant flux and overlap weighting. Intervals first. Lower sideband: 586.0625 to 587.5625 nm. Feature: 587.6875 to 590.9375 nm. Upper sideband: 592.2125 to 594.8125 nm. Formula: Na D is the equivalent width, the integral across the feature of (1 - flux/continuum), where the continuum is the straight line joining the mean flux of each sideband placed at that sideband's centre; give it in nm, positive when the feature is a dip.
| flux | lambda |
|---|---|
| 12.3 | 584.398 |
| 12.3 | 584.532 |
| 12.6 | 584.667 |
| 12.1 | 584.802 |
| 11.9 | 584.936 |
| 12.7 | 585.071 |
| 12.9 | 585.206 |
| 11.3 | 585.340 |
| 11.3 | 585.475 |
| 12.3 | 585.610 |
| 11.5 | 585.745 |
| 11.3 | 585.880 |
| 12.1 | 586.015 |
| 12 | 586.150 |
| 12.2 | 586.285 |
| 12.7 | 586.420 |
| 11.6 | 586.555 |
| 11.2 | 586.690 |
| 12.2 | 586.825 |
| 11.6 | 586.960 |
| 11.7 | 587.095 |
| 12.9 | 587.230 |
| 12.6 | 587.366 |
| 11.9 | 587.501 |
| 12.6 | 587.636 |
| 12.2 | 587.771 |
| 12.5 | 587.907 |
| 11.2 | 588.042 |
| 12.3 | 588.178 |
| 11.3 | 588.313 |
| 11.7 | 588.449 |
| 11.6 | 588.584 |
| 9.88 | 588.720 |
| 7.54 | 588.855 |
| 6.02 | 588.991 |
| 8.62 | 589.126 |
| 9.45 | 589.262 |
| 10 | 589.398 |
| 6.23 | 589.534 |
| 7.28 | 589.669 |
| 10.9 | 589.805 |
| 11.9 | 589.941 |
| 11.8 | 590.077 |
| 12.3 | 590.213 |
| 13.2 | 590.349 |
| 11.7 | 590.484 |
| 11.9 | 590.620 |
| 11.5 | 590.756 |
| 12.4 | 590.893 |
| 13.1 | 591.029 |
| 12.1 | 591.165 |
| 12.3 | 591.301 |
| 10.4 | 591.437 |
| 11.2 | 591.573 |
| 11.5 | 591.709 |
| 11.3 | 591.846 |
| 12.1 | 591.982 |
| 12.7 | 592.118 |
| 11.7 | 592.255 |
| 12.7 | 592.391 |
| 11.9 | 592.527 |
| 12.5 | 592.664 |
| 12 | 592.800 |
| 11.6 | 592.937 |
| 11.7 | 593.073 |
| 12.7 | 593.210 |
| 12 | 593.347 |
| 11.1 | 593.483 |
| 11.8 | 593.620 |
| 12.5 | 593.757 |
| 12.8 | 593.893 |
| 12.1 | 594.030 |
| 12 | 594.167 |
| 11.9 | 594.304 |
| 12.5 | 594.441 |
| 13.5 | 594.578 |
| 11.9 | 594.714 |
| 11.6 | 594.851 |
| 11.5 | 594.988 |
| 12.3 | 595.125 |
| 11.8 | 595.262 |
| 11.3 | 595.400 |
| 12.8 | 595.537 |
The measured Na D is 0.391 nm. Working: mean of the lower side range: 12.1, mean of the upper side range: 12.2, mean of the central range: 10.6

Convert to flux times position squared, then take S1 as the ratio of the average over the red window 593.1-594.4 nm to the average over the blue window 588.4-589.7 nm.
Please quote 1.39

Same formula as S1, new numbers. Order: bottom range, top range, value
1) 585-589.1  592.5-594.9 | 1.08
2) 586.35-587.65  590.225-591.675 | 1.01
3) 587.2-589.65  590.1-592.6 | 1.16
